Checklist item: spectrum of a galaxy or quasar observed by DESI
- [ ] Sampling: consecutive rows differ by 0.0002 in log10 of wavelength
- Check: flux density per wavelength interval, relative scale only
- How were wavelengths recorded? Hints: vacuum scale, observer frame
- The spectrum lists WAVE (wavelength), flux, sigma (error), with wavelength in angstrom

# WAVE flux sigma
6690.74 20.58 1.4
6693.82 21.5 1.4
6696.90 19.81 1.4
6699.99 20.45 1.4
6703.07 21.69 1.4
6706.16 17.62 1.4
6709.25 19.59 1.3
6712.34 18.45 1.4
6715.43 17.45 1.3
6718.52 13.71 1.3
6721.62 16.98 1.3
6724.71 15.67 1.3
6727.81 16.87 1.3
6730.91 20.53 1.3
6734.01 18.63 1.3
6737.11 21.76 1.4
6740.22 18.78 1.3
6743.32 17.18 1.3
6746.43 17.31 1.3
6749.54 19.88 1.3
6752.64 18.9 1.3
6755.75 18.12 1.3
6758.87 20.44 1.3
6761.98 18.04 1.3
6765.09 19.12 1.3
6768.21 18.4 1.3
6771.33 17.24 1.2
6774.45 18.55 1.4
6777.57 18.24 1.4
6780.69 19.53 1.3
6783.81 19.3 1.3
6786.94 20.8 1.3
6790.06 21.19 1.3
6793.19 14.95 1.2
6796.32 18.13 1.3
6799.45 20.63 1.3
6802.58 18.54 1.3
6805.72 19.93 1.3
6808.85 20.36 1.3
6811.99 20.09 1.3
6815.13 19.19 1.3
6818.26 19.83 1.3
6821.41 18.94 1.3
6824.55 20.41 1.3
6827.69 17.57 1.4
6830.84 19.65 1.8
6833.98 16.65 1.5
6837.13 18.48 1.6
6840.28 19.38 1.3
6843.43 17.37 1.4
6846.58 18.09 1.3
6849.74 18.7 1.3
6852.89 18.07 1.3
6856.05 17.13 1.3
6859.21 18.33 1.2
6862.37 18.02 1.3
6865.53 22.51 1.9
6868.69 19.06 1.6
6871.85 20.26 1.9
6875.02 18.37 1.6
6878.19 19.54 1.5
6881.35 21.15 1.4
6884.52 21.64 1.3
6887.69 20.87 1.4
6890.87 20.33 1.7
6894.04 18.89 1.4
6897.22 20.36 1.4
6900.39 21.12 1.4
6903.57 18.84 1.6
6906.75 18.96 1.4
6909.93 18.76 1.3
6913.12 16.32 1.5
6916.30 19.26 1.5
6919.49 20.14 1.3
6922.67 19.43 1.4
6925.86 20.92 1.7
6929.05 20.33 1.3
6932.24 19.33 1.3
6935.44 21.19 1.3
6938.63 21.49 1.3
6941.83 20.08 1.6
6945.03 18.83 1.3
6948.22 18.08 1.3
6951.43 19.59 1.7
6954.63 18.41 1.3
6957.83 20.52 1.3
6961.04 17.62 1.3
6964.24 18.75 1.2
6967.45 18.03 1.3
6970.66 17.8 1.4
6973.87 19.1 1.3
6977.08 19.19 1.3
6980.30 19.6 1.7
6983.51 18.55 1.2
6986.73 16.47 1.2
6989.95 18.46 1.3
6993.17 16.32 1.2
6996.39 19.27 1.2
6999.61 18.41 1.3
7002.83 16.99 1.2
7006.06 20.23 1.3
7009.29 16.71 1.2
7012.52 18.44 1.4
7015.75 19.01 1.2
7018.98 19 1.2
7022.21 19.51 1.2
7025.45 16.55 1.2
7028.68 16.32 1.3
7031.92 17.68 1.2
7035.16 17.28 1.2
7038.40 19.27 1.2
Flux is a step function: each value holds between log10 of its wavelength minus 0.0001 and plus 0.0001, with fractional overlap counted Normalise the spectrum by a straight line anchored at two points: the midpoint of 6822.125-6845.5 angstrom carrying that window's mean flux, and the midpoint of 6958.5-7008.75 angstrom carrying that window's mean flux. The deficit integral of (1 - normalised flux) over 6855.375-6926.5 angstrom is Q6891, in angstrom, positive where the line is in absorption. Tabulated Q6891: -4.4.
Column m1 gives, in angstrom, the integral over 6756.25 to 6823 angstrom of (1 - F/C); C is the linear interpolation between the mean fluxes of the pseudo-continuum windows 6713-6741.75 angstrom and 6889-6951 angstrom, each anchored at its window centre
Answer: -2.5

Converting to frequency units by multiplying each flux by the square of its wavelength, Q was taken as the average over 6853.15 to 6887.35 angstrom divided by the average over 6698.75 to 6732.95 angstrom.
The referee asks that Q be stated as 1.1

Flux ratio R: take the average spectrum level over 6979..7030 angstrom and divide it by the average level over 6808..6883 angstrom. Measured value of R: 0.95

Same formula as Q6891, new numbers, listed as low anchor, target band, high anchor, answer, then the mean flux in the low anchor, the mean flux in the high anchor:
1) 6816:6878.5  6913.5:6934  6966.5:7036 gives -1.4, 18.8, 18.1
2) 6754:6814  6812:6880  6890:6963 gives 1.3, 19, 19.5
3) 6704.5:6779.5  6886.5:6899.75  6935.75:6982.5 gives -0.9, 18.2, 19.1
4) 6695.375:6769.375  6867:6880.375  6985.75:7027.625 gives -0.8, 18.6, 18.1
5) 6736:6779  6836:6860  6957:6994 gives 0.5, 18.7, 18.4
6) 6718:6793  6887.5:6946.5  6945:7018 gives -4.0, 18.6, 18.4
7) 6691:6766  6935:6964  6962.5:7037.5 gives -1.8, 18.7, 18.2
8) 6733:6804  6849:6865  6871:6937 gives 1.0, 18.9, 19.8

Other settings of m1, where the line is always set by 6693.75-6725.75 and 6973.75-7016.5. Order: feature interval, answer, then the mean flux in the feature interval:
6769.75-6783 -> -0.1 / 18.4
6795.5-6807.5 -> -0.7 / 19.4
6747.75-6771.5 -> -0.6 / 18.8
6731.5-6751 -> -0.7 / 19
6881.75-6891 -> -1.4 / 21.1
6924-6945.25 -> -2.4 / 20.4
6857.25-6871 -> -0.9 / 19.5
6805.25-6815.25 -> -0.9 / 20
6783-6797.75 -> -0.4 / 18.9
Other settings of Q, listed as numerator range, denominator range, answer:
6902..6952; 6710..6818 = 1.10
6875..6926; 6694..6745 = 1.12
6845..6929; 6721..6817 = 1.07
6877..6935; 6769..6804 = 1.09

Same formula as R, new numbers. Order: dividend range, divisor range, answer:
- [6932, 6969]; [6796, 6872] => 1.02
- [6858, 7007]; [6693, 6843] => 1.02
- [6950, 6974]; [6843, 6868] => 1.01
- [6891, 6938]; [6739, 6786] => 1.05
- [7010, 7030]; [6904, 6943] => 0.92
